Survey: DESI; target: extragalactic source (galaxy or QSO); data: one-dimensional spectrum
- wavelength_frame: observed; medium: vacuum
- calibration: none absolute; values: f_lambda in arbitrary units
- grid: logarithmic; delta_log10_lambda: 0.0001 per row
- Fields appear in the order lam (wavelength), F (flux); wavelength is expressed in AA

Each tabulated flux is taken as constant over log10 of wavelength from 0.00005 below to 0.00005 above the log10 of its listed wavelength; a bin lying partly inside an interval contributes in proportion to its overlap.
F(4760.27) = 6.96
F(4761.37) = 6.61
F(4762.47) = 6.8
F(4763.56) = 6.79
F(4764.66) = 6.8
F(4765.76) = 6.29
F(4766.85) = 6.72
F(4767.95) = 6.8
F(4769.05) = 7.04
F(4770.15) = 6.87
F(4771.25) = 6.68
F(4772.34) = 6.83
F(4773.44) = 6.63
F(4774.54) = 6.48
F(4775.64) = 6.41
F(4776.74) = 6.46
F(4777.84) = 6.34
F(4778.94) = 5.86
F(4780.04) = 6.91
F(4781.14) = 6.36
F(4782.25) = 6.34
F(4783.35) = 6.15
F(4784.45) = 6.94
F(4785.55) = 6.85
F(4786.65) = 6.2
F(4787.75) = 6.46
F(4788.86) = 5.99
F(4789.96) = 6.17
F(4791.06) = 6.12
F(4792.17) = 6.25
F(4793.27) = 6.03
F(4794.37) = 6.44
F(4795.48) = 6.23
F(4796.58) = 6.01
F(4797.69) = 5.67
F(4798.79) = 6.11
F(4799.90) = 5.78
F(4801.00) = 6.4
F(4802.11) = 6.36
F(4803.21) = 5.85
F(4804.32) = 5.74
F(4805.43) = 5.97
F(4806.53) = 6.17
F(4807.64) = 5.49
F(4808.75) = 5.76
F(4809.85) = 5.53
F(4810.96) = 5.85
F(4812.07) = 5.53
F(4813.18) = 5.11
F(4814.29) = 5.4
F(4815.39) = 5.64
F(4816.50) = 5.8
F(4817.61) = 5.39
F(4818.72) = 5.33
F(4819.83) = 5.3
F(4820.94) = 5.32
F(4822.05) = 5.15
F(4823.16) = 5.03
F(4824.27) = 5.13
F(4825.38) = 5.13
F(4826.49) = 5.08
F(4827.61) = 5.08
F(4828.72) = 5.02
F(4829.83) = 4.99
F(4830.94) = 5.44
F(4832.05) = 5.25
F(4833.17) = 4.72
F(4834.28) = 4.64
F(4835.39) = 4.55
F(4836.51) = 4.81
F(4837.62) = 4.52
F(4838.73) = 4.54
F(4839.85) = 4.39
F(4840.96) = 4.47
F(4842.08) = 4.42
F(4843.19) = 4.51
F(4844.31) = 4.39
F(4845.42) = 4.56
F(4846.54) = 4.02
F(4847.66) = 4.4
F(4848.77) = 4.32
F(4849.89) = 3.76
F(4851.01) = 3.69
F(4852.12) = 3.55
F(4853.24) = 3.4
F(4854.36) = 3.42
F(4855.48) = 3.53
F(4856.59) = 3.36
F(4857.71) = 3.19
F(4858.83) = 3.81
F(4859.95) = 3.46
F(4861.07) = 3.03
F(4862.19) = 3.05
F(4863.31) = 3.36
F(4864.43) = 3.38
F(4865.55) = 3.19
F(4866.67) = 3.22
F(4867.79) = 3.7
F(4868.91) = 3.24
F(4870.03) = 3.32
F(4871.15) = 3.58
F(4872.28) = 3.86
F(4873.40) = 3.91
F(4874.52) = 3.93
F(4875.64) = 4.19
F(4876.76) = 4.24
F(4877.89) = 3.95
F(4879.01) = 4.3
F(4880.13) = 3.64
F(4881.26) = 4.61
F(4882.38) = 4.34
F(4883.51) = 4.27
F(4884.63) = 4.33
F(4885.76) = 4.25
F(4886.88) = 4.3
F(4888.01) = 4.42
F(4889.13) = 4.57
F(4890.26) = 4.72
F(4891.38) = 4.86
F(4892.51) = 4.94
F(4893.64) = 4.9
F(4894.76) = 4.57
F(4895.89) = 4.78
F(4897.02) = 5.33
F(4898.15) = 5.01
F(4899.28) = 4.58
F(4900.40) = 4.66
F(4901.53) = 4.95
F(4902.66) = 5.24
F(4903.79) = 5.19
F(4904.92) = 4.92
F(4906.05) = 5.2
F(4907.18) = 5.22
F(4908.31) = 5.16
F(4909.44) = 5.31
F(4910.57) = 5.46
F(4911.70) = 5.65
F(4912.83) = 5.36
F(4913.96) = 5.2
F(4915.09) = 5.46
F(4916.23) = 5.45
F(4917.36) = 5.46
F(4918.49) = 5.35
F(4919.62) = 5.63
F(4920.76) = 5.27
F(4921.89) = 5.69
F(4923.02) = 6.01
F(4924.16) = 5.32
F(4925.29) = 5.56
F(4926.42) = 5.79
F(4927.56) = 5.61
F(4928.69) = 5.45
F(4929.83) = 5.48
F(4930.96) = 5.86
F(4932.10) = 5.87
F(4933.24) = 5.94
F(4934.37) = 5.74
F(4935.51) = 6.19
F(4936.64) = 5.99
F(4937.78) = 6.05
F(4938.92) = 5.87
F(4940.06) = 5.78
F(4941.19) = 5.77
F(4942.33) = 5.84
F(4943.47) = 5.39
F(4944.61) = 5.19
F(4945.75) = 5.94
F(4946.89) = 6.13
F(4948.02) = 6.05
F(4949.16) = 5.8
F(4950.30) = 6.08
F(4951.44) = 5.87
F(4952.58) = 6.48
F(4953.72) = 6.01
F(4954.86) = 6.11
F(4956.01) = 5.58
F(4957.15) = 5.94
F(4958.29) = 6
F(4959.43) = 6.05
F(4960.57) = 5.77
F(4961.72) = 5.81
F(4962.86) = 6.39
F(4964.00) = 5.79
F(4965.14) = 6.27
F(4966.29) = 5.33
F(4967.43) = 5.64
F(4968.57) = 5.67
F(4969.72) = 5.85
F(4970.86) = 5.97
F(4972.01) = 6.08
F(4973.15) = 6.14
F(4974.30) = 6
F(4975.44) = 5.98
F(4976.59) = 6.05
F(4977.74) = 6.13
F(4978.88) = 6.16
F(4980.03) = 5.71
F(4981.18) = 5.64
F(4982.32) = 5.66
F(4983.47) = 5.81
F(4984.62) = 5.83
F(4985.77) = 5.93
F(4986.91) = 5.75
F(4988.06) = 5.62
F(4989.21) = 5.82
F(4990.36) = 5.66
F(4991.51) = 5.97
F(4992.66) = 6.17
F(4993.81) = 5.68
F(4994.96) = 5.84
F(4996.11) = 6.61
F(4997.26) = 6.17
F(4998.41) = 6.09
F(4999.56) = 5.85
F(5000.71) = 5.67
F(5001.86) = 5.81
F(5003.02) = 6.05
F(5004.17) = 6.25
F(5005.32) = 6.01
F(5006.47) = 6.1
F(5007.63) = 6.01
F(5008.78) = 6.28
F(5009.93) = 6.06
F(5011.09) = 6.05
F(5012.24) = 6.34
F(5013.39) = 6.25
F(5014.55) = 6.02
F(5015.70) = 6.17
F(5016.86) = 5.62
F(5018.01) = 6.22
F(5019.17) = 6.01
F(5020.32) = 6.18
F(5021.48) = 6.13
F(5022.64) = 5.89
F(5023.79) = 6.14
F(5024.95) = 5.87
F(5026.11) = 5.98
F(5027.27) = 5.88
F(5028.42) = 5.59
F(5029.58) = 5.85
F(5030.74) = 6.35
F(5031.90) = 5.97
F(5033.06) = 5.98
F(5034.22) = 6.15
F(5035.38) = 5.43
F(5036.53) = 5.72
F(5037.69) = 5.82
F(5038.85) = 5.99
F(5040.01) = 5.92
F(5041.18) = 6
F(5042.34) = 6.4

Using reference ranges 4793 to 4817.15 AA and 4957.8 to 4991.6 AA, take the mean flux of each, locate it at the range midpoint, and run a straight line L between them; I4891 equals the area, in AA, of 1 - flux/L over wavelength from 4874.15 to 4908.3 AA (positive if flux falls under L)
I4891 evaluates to 7.2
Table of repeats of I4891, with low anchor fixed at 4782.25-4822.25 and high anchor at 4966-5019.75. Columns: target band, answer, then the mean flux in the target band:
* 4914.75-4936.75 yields 1.1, 5.65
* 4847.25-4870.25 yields 9.5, 3.49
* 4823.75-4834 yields 1.5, 5.08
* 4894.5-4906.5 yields 2.0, 4.95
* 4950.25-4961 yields -0.1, 5.99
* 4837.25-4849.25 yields 3.1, 4.41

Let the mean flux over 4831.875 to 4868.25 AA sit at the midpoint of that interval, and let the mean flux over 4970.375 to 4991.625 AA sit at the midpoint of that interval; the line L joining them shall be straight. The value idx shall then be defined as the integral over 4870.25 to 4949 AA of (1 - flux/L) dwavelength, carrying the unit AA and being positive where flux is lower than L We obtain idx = -4.4 AA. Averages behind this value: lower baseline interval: 3.94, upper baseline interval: 5.89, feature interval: 5.12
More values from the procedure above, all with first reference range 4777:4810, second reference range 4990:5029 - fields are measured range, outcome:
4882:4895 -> 3.32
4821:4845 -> 5.10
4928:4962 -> 1.09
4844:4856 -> 4.35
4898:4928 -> 3.73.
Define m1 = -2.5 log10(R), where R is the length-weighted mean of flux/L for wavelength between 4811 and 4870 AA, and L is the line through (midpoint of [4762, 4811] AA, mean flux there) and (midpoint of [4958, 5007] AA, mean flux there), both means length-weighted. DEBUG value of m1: 0.375 mag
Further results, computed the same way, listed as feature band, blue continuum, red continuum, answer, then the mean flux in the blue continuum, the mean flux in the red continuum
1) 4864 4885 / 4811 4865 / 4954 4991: 0.26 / 4.5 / 5.88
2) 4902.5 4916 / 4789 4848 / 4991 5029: 0.08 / 5.35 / 6.03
